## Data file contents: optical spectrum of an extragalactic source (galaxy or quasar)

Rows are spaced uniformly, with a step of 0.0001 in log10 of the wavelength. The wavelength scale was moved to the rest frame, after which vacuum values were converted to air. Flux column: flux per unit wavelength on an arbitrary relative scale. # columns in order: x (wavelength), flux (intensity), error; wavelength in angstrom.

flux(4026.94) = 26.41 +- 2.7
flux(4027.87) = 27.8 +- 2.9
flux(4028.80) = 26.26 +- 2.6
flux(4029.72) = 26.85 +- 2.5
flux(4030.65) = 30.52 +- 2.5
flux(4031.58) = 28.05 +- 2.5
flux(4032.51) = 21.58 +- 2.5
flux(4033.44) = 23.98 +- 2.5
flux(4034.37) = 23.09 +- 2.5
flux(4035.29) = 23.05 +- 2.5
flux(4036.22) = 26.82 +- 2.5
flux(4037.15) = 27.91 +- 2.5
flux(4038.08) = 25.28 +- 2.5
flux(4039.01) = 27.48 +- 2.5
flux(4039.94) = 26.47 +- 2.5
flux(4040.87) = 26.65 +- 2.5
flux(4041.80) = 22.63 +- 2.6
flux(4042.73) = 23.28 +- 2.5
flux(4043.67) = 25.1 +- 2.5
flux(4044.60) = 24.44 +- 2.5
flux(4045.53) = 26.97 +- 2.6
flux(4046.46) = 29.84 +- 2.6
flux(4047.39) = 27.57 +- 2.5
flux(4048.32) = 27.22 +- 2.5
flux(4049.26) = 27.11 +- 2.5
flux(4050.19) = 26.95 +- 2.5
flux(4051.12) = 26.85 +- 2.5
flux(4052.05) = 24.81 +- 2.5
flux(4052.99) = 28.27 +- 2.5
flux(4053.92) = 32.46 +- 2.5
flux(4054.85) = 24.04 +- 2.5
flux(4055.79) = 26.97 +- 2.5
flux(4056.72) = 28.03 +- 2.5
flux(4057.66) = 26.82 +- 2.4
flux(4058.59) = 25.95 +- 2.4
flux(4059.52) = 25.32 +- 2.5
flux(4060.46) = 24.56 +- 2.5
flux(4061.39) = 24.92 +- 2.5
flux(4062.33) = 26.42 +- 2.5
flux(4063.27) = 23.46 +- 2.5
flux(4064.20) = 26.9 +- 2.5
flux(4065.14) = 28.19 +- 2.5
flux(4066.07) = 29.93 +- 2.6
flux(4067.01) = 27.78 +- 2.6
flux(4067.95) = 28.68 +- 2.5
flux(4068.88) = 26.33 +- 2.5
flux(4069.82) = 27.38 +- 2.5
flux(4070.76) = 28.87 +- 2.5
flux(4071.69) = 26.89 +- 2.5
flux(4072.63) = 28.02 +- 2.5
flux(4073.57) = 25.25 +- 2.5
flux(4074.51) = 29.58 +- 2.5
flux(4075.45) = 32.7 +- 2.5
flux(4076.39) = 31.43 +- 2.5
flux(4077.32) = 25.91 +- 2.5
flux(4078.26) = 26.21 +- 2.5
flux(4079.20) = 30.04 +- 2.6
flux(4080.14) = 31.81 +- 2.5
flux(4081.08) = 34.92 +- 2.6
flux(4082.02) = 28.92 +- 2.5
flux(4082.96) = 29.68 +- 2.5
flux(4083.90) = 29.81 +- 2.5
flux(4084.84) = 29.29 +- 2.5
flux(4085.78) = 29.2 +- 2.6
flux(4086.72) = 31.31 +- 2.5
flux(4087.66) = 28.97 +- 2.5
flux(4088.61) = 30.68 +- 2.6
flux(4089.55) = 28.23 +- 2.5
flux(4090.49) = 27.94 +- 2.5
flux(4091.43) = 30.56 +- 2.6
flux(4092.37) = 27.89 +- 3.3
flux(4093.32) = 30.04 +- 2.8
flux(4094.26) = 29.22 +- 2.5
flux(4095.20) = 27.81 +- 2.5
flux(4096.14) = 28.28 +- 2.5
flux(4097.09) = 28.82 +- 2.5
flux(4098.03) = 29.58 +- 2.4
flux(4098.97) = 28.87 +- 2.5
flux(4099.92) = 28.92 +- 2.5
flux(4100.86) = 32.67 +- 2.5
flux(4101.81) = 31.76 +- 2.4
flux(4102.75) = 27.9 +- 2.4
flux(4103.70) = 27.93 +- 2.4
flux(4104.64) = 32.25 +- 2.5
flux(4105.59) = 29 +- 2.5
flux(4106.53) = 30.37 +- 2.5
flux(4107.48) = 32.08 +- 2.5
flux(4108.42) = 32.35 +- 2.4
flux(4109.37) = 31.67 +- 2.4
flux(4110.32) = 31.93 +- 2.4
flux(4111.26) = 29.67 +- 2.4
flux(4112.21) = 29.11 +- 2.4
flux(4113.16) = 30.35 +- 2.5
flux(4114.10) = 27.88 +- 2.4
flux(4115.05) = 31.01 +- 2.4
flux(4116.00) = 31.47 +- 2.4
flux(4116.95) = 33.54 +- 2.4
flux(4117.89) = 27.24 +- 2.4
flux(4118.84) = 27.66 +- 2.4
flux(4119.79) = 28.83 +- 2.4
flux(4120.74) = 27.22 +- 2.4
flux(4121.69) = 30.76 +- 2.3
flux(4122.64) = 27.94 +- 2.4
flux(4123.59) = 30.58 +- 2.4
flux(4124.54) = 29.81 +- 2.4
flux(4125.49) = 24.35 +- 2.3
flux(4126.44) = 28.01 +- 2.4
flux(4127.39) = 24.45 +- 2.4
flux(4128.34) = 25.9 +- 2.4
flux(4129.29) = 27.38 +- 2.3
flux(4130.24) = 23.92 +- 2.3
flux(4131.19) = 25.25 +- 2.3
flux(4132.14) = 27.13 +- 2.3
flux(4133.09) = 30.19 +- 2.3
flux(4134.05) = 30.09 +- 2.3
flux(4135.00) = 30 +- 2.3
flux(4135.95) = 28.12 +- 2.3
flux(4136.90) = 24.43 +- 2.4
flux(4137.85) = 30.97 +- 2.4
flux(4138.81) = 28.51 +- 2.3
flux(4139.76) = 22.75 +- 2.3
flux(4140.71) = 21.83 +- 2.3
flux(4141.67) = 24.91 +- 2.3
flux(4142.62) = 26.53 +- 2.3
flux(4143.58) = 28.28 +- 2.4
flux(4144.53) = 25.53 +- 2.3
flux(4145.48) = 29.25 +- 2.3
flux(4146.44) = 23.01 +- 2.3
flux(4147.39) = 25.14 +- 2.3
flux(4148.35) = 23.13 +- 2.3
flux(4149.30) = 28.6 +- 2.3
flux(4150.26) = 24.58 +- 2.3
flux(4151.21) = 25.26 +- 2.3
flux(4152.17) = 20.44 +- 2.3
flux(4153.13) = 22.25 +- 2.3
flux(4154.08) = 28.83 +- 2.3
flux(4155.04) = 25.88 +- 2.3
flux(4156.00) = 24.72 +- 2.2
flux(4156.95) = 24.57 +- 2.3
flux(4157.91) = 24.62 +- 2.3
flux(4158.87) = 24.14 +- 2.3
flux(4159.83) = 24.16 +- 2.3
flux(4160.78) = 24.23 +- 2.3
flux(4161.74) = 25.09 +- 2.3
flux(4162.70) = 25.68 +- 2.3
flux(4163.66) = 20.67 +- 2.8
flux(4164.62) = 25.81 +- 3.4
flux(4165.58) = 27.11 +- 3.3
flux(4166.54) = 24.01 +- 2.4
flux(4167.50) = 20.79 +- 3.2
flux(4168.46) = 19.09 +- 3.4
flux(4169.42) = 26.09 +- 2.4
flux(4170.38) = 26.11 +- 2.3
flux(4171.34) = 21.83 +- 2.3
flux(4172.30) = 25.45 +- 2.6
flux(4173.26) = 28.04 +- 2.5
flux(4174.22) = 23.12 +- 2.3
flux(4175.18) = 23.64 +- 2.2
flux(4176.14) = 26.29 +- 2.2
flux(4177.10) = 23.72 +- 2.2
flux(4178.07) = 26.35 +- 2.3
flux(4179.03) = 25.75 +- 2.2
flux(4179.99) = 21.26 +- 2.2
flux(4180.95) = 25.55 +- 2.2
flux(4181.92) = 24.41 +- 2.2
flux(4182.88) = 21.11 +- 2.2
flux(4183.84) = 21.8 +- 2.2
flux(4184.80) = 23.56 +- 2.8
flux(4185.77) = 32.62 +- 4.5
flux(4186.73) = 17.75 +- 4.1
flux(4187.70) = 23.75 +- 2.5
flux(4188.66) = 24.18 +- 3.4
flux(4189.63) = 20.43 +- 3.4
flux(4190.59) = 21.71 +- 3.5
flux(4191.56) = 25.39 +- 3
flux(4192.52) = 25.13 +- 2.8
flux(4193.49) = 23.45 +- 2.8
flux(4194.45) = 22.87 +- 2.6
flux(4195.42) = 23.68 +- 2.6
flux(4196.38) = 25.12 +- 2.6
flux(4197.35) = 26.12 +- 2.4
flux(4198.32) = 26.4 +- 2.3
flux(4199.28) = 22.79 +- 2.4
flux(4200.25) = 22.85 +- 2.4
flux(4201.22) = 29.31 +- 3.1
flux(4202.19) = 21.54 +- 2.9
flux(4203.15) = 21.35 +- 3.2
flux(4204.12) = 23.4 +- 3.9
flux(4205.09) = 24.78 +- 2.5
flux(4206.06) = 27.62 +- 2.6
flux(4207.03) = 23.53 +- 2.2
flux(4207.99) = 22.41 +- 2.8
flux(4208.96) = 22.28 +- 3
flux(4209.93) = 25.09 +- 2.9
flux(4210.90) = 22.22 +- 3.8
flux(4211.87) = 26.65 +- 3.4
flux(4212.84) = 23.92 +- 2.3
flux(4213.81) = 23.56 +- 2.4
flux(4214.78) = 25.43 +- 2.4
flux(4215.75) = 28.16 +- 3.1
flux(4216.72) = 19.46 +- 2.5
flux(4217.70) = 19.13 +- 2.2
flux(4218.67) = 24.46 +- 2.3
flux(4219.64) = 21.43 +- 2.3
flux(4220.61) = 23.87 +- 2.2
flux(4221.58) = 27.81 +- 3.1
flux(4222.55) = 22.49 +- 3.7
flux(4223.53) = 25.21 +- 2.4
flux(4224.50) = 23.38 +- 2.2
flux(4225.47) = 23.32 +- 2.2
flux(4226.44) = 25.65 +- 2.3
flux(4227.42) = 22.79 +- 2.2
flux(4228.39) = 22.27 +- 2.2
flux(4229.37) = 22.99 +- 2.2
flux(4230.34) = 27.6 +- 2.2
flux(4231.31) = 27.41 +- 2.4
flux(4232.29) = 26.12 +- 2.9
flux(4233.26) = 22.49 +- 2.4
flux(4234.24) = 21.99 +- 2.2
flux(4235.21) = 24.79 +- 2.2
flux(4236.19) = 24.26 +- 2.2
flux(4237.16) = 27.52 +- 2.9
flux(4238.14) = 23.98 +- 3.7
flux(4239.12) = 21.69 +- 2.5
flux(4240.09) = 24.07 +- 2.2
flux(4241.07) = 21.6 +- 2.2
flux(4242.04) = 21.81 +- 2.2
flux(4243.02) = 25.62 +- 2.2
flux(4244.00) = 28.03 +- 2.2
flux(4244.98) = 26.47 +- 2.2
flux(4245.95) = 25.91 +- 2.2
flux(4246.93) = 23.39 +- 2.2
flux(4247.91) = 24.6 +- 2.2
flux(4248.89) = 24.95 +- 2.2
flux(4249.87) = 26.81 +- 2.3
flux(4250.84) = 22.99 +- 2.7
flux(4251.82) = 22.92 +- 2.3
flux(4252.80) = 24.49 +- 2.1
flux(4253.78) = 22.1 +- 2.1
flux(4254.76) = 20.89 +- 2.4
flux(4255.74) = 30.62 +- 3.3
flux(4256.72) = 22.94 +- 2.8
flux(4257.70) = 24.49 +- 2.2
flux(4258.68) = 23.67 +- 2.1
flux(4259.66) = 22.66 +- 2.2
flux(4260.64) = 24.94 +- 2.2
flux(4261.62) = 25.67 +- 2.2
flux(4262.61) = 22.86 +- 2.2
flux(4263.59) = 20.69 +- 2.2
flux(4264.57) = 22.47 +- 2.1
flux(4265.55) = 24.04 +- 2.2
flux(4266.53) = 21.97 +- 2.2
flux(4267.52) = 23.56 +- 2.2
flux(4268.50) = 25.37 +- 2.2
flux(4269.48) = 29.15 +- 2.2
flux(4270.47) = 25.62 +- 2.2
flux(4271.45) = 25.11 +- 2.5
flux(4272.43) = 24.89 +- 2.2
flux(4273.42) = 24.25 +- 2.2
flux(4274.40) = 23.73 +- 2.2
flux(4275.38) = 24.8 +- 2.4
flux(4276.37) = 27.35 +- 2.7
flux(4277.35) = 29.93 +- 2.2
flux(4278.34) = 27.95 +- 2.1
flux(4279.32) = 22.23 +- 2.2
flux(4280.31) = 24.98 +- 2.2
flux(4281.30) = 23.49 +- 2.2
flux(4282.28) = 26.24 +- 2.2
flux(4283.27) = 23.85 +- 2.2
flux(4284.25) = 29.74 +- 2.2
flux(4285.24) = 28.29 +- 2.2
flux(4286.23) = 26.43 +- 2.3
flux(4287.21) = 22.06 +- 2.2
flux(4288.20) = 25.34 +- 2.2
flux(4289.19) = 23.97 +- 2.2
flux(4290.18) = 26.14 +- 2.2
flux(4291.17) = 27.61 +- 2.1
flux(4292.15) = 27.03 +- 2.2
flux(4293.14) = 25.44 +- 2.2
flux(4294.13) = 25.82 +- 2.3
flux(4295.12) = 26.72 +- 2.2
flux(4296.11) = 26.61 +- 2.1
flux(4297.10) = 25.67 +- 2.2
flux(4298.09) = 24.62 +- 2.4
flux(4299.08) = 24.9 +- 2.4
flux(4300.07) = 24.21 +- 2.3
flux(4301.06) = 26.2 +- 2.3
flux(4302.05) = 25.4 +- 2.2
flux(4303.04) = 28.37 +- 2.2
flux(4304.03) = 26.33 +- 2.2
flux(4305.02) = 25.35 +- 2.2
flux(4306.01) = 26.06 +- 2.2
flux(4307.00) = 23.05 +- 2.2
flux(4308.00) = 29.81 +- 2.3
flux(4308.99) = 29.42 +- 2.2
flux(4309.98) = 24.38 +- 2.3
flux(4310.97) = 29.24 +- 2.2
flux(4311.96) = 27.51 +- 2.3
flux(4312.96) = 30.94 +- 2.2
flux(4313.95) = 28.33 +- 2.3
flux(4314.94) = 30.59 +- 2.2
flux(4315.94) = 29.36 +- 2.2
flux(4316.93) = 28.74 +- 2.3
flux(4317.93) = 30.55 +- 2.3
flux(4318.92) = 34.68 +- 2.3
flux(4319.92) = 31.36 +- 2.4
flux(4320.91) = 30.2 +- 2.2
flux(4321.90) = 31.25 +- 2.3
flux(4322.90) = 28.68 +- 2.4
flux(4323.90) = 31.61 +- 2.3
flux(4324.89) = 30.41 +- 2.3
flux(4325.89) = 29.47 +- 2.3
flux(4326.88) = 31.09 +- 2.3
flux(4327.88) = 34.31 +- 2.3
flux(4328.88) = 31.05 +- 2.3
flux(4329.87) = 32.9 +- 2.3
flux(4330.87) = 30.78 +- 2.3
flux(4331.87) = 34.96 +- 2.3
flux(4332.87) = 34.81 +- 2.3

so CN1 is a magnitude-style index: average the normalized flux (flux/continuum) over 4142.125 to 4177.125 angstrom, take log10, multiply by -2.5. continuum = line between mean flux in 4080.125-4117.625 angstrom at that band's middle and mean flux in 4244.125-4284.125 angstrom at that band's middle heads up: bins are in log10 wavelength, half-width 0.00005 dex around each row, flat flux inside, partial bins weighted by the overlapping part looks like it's 0.14 mag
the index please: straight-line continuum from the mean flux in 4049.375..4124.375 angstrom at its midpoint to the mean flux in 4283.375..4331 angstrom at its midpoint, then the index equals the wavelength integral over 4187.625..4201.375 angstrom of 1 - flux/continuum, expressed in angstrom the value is 2.1 angstrom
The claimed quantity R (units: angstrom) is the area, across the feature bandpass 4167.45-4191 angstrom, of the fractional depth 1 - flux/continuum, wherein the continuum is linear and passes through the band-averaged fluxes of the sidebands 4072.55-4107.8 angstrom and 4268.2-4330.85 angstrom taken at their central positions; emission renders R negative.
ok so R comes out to 4.0 angstrom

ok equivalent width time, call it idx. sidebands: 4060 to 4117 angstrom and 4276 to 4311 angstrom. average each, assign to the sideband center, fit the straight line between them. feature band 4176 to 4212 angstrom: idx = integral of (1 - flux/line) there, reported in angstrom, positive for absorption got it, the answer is 4.7 angstrom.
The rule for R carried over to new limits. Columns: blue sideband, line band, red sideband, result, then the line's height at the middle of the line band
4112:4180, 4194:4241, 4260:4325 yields 4.0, 26.3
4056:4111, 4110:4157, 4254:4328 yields 1.9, 28.3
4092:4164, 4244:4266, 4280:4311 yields 1.8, 26.4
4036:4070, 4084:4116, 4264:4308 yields -4.1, 26.4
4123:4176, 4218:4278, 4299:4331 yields 6.9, 27.6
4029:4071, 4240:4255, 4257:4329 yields 1.4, 26.7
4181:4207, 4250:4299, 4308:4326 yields 5.0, 27.8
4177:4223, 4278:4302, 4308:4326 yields 2.4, 28.5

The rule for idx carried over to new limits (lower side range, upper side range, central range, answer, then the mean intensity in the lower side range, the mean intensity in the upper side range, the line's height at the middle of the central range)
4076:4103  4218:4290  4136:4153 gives 1.48 angstrom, 29.6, 24.6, 27.9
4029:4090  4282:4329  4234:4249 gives 1.76 angstrom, 27.4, 27.8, 27.7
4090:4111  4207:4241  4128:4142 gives 0.73 angstrom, 29.9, 24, 28.2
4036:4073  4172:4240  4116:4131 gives -1.39 angstrom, 26.7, 24.1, 25.5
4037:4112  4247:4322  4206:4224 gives 1.96 angstrom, 28.3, 26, 26.8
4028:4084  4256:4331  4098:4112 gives -1.75 angstrom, 27.1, 26.8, 27.1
